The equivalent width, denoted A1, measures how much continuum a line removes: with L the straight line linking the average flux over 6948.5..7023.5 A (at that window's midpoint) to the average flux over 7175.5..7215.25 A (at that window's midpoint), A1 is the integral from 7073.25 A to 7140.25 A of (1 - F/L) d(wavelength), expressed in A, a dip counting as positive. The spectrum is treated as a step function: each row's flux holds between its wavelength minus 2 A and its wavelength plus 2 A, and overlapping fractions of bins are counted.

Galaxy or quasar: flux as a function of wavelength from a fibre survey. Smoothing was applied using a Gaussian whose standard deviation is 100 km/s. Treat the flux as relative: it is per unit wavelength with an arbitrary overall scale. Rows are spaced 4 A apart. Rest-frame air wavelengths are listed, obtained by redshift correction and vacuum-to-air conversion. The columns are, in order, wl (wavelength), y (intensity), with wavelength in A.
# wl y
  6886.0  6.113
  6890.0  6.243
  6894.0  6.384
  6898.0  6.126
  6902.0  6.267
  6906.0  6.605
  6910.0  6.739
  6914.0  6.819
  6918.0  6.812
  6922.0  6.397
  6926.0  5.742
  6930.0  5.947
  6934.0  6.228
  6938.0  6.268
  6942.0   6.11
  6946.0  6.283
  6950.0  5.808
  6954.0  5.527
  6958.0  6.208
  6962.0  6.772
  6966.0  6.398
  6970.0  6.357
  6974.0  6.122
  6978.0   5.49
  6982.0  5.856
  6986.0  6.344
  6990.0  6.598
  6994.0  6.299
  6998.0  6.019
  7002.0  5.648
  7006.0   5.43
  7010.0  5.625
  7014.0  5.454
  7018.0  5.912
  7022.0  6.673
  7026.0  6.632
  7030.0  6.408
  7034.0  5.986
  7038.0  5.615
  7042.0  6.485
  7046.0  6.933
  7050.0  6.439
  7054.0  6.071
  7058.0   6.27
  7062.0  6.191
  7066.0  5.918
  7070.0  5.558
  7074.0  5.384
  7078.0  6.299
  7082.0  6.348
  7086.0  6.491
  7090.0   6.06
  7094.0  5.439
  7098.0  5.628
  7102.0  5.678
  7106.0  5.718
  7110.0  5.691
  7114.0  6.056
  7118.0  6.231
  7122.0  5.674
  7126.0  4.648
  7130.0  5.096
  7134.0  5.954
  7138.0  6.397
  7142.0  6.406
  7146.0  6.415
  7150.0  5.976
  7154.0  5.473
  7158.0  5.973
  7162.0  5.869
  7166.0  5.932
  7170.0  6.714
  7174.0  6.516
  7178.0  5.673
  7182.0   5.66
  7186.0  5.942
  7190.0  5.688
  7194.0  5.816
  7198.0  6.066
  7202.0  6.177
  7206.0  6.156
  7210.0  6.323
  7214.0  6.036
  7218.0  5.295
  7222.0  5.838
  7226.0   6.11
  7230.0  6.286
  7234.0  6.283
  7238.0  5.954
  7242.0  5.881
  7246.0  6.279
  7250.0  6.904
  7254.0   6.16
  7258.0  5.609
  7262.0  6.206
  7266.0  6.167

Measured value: 1.9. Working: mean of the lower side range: 6.03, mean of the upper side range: 5.96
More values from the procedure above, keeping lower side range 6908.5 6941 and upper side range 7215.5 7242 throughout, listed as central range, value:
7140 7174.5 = -0.4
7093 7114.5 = 1.5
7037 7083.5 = 0.3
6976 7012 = 2.0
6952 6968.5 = 0.2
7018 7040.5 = -0.1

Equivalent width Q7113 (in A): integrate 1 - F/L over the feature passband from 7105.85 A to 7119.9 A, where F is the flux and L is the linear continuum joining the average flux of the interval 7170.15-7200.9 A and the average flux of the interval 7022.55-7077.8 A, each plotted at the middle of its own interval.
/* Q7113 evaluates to 0.3 A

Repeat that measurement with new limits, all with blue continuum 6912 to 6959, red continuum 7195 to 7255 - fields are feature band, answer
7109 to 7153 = 1.94 A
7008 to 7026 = 0.48 A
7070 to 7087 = 0.29 A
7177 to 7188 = 0.64 A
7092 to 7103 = 1.02 A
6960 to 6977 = -0.52 A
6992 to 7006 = 0.58 A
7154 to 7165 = 0.51 A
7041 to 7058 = -0.84 A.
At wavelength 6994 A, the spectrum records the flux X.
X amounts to 6.299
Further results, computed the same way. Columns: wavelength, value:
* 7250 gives 6.904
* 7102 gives 5.678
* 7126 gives 4.648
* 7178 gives 5.673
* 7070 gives 5.558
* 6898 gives 6.126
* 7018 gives 5.912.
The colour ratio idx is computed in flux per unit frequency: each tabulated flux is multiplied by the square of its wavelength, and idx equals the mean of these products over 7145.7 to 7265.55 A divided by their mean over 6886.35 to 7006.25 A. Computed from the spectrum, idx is 1.0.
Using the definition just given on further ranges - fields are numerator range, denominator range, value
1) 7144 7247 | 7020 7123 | 1.02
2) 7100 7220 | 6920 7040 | 1.02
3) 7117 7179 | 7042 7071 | 0.98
